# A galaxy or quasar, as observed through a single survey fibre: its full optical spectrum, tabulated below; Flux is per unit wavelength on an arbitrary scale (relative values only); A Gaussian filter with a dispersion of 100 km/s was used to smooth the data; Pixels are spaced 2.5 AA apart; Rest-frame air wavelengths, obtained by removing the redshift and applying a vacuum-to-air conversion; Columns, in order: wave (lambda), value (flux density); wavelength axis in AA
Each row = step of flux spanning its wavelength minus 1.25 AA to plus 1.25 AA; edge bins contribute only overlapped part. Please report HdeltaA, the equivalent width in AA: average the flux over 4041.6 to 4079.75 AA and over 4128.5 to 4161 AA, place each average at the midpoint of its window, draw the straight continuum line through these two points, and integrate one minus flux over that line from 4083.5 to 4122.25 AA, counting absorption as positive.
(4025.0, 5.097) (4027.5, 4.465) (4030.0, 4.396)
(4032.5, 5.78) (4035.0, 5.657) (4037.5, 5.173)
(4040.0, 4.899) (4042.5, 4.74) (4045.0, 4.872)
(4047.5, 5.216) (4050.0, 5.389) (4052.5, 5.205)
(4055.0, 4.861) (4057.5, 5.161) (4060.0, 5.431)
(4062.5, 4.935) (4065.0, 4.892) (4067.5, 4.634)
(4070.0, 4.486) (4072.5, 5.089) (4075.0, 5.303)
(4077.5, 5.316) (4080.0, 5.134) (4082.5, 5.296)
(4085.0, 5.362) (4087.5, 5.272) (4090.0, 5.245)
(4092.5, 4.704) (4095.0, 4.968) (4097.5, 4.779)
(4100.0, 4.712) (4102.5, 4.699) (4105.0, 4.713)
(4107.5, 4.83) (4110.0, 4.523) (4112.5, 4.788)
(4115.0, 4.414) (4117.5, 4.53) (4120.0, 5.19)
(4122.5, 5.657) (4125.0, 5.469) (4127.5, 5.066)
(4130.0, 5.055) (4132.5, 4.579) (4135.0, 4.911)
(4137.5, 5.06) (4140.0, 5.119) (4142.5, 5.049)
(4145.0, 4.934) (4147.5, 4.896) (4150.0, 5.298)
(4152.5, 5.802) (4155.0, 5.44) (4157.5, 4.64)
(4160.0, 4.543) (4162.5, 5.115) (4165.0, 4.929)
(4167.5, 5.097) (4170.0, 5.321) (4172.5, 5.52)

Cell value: 1.25 AA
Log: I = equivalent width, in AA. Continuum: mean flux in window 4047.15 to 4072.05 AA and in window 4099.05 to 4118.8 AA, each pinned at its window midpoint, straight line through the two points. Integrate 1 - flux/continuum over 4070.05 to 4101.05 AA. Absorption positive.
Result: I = -1.6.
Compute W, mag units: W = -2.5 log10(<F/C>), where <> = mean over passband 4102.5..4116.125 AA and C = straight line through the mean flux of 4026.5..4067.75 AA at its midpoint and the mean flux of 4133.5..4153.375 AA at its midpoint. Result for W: 0.10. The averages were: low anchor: 5.05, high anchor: 5.11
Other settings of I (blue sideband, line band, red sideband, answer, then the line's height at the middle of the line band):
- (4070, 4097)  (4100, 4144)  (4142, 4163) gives 1.60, 5.1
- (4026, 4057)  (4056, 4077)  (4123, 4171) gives 0.25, 5.06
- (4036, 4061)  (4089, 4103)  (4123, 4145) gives 0.61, 5.07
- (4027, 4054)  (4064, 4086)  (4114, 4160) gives 0.08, 5.07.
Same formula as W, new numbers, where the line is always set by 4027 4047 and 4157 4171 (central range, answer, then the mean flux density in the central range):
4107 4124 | 0.027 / 4.86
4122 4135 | -0.030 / 5.11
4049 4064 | -0.030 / 5.16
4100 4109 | 0.056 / 4.74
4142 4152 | -0.030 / 5.1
